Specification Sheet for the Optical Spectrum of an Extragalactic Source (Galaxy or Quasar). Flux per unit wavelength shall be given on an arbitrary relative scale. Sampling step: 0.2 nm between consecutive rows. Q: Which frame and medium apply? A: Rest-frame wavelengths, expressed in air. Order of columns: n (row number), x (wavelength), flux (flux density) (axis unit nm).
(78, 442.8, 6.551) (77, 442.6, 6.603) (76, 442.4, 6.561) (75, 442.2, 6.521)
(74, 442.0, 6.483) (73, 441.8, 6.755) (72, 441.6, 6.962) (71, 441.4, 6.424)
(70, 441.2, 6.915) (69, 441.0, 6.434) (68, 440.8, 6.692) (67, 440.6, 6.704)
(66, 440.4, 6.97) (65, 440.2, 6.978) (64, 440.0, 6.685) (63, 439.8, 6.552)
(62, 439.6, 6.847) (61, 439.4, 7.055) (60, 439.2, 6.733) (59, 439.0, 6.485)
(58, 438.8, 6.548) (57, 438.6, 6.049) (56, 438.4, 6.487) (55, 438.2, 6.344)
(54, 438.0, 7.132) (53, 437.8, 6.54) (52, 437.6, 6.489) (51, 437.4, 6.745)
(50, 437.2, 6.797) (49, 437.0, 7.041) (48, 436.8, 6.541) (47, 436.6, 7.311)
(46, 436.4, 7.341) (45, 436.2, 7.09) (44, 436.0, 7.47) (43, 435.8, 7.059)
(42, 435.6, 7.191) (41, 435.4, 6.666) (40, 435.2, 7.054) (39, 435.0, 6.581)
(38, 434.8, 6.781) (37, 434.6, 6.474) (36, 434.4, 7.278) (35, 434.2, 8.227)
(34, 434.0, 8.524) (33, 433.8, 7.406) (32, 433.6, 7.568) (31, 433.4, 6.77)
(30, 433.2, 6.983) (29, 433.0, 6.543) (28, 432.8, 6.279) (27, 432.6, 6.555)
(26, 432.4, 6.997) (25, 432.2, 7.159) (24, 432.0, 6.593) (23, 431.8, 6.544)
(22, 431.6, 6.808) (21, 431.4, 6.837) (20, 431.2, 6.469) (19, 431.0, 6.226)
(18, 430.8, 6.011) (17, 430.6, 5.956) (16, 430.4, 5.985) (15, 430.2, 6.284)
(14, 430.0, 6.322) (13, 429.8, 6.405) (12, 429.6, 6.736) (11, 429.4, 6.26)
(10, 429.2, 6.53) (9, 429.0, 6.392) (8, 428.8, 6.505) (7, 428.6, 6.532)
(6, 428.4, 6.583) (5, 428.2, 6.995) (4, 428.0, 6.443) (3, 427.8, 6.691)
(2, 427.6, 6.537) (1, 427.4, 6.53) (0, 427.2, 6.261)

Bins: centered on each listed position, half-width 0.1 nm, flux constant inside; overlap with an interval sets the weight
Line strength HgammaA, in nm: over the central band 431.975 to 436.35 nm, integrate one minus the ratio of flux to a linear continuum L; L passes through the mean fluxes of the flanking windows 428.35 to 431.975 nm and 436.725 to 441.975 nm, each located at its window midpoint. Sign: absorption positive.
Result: -0.36 nm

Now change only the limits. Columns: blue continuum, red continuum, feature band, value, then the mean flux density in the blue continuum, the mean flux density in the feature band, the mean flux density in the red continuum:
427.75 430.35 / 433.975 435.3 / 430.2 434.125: 0.09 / 6.5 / 6.75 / 7.2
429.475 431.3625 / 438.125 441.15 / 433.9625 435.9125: -0.21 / 6.28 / 7.14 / 6.64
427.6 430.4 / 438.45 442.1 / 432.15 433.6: -0.05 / 6.5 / 6.8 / 6.68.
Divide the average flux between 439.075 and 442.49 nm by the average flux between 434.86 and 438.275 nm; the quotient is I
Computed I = 1.0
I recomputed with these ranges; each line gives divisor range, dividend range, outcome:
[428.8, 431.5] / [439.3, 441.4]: 1.07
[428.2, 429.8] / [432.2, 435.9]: 1.08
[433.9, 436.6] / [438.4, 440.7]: 0.93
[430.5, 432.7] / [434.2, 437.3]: 1.07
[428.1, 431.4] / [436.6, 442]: 1.05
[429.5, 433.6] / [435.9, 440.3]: 1.04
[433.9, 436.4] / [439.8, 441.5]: 0.93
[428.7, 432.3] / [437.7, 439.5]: 1.02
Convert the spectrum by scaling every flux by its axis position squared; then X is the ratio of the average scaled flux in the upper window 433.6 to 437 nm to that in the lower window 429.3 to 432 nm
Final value 1.15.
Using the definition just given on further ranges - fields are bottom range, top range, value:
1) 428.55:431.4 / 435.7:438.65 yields 1.11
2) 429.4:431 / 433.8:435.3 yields 1.19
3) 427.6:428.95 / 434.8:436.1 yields 1.09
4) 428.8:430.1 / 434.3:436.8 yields 1.12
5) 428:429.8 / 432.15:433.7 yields 1.06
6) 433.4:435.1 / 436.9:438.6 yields 0.92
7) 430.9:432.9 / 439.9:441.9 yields 1.06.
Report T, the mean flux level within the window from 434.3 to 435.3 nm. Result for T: 6.83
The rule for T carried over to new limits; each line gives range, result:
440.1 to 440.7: 6.88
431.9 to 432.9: 6.72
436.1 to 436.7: 7.25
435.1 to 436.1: 7.09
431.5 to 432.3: 6.78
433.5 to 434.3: 7.93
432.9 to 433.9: 7.05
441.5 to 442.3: 6.68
